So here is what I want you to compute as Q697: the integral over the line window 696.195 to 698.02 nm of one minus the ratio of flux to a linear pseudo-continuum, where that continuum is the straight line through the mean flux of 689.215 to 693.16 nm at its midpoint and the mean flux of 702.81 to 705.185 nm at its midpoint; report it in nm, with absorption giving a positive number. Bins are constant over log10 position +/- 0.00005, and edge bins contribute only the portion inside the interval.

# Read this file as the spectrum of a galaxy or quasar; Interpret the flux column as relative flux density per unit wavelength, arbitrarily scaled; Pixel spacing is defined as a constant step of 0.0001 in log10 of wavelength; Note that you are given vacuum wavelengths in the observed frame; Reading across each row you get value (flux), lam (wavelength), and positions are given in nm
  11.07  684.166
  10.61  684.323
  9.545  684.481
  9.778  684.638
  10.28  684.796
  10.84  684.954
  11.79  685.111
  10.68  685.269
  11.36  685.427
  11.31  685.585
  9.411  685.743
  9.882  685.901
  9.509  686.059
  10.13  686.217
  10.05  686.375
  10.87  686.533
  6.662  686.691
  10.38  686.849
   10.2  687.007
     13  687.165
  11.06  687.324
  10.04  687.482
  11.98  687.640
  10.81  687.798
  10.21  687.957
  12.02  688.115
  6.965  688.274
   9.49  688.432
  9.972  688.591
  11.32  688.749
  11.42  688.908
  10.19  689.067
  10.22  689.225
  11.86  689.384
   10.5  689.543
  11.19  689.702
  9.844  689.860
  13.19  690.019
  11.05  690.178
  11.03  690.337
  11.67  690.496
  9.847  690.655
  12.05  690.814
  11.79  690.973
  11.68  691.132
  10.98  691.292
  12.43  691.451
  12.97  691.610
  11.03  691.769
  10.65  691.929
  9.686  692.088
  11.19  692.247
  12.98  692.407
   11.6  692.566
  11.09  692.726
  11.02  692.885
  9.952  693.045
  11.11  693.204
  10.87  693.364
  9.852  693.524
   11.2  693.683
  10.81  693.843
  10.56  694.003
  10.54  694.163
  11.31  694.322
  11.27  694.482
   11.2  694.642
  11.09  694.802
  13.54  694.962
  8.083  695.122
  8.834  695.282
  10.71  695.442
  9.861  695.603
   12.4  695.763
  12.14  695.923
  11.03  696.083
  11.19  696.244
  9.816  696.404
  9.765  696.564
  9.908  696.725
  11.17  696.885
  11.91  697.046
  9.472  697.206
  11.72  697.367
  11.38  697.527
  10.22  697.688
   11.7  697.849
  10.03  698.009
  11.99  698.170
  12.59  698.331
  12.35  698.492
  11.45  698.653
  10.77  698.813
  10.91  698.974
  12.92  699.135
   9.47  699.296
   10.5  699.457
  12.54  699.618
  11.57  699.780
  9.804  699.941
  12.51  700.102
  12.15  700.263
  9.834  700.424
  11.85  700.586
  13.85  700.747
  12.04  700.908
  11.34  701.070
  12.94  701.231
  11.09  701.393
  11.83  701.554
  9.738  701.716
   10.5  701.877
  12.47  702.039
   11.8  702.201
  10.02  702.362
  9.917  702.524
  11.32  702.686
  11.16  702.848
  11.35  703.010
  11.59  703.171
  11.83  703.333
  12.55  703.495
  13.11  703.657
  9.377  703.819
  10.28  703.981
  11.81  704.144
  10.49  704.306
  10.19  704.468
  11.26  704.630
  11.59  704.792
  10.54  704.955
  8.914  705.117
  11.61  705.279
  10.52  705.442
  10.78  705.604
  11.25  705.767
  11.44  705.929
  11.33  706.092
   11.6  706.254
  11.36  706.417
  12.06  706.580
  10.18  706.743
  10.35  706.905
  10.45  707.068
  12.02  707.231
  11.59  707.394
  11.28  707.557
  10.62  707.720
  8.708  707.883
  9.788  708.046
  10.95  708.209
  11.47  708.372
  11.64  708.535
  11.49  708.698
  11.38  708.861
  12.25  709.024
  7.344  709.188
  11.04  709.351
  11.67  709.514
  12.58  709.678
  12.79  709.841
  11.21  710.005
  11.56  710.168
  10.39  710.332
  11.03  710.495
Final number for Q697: 0.08 nm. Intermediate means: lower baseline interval 11.3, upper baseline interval 11.1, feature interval 10.7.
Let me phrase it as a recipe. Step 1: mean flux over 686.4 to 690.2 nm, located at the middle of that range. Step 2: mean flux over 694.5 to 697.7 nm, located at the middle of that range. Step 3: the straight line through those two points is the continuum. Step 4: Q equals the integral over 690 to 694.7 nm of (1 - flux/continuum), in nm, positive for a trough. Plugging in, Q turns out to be -0.220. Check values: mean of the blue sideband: 10.6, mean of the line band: 11.2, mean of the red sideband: 10.8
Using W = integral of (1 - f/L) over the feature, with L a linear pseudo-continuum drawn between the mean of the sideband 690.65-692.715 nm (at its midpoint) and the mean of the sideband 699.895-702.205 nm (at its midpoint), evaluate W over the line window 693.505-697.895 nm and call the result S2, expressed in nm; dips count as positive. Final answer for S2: 0.276 nm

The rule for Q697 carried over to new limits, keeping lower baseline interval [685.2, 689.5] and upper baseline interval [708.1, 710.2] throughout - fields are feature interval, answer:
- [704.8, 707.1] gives 0.054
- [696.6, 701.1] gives -0.187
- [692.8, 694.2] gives 0.000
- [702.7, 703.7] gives -0.070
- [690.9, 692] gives -0.112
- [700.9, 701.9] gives -0.033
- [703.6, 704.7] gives 0.022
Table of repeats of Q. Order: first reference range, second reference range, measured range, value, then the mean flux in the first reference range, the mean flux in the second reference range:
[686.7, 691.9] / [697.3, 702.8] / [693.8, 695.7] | 0.09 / 11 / 11.4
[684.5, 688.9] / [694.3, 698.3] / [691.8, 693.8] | -0.04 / 10.4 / 10.9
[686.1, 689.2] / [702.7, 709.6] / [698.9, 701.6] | -0.20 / 10.3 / 11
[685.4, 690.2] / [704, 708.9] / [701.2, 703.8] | -0.13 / 10.5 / 10.9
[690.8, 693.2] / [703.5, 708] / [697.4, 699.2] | -0.05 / 11.4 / 10.9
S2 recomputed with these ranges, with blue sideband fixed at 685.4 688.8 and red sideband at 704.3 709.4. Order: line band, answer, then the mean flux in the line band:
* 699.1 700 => -0.04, 11.1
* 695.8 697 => -0.03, 10.8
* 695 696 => 0.01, 10.5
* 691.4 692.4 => -0.10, 11.4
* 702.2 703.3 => -0.03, 11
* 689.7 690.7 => -0.08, 11.2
